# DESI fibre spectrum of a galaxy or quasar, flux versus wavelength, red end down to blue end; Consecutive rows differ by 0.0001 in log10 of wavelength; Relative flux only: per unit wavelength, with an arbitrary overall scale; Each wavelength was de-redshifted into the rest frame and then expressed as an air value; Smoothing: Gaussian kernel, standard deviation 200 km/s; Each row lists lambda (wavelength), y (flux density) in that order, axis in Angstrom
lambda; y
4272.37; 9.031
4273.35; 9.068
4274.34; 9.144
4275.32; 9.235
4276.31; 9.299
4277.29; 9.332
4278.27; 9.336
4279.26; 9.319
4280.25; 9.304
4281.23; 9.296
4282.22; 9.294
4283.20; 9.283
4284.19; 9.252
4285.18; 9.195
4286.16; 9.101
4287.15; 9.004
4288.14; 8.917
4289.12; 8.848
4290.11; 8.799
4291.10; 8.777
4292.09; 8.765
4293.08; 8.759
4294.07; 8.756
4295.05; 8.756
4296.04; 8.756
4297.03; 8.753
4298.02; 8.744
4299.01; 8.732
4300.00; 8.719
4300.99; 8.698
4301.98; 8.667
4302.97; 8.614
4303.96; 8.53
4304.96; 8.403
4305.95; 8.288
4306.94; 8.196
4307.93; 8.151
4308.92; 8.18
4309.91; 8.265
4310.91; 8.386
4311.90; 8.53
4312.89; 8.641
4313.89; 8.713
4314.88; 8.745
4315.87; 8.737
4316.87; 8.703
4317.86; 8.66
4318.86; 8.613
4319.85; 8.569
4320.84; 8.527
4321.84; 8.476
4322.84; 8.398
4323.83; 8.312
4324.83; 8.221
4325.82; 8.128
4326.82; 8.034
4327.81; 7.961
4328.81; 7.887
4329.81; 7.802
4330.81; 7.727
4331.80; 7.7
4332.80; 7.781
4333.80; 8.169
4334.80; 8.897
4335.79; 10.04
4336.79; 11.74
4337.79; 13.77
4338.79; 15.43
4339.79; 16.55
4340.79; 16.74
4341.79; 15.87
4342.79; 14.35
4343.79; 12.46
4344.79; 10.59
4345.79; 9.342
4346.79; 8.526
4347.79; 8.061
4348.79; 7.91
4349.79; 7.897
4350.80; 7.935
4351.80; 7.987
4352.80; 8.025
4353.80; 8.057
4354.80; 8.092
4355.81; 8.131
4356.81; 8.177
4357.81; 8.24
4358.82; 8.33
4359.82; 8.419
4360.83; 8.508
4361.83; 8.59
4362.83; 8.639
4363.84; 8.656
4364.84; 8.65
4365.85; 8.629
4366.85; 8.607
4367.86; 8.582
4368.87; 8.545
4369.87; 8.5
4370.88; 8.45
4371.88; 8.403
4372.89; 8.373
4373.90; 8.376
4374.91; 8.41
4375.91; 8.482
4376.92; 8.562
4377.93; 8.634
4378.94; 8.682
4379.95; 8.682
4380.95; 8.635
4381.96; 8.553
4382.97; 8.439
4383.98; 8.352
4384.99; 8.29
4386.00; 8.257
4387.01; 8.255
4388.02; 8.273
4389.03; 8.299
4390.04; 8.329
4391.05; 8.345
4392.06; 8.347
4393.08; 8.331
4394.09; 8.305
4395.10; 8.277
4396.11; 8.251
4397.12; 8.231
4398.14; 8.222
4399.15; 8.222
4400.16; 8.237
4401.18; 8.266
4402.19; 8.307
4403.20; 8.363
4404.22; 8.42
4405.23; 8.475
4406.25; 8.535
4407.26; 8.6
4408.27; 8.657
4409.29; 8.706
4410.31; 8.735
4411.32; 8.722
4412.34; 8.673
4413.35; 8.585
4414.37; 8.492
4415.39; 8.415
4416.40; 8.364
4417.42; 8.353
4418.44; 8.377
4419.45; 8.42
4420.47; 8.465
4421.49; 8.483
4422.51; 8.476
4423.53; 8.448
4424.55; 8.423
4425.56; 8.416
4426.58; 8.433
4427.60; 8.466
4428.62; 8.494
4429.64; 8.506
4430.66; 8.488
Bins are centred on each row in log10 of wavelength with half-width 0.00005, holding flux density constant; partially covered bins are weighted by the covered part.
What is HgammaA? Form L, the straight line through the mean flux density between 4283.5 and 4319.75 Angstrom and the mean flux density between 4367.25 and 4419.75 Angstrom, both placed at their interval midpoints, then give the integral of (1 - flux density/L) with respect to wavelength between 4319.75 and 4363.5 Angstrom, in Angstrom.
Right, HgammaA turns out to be -4.6 Angstrom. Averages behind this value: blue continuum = 8.68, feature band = 9.48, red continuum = 8.44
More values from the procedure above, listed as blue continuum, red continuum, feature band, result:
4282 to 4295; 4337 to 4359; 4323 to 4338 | 2.0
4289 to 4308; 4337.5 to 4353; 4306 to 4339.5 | 3.9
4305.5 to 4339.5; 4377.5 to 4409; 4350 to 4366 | 0.6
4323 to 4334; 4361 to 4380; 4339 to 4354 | -4.8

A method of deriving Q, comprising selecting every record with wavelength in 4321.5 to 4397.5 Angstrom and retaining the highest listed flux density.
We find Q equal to 16.74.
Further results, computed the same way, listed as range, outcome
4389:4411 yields 8.735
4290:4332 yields 8.799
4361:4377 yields 8.656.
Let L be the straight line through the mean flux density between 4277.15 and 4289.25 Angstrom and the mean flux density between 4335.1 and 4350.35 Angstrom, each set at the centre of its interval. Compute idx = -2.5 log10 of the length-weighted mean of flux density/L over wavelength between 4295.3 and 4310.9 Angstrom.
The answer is 0.19 mag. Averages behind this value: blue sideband 9.2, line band 8.51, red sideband 11.9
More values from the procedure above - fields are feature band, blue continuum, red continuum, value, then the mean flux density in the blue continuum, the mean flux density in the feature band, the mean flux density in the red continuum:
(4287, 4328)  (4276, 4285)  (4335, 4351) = 0.20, 9.3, 8.56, 11.7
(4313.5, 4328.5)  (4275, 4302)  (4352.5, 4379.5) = 0.04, 8.99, 8.45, 8.44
